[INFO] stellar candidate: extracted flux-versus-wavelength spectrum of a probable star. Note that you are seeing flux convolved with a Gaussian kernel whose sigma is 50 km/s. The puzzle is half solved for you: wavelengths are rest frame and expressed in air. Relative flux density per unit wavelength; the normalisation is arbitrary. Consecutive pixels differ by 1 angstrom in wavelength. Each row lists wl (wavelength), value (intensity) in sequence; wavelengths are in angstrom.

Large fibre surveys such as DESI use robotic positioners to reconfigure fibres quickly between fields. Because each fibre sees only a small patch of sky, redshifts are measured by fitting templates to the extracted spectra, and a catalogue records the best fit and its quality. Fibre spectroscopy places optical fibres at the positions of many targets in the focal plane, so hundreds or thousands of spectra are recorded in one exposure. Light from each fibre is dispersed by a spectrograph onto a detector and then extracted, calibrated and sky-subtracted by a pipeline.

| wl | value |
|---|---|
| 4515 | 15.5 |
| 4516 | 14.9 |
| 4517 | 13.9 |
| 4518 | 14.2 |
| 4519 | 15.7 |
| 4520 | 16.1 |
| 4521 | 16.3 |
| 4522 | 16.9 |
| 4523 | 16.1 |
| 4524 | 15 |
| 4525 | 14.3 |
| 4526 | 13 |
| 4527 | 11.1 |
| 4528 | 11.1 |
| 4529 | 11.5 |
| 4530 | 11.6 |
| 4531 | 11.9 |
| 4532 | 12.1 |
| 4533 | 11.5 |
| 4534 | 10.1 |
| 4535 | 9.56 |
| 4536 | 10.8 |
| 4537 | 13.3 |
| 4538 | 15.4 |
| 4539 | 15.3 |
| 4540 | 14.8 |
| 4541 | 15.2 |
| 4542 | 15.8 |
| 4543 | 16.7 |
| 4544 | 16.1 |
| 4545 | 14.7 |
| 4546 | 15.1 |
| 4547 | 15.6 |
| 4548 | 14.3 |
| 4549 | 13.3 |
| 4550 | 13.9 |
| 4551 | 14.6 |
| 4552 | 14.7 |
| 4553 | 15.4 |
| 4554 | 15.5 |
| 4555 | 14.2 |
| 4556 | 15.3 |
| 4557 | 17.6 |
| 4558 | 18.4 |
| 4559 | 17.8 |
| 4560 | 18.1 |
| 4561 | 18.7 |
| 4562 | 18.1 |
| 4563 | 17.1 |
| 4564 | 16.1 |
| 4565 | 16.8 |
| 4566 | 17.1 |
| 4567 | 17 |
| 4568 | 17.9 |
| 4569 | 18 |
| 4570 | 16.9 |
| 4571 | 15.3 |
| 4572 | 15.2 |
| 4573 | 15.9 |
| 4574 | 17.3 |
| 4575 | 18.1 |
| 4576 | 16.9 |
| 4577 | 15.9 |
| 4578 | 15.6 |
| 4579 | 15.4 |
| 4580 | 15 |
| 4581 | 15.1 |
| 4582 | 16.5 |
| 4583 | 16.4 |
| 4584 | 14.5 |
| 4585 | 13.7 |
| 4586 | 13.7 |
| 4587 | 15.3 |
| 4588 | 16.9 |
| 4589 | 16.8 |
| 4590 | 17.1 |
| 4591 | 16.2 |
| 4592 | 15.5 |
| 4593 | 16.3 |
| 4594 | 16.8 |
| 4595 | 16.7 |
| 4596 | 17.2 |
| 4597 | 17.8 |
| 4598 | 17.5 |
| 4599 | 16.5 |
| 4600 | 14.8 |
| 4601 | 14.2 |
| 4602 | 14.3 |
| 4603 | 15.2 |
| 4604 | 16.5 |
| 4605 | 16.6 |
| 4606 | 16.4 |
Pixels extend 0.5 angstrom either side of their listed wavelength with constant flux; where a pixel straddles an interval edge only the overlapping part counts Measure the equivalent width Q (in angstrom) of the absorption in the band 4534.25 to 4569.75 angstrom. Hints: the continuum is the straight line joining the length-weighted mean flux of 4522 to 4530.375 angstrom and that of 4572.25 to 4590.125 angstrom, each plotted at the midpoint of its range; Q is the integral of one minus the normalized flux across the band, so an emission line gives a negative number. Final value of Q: -2.81 angstrom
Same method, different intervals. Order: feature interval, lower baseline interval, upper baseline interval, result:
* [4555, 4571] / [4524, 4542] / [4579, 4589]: -3.4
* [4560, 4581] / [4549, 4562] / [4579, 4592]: -1.1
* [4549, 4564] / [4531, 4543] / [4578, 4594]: -2.2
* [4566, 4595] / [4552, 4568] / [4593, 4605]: 0.6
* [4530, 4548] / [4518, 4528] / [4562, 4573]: 2.0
